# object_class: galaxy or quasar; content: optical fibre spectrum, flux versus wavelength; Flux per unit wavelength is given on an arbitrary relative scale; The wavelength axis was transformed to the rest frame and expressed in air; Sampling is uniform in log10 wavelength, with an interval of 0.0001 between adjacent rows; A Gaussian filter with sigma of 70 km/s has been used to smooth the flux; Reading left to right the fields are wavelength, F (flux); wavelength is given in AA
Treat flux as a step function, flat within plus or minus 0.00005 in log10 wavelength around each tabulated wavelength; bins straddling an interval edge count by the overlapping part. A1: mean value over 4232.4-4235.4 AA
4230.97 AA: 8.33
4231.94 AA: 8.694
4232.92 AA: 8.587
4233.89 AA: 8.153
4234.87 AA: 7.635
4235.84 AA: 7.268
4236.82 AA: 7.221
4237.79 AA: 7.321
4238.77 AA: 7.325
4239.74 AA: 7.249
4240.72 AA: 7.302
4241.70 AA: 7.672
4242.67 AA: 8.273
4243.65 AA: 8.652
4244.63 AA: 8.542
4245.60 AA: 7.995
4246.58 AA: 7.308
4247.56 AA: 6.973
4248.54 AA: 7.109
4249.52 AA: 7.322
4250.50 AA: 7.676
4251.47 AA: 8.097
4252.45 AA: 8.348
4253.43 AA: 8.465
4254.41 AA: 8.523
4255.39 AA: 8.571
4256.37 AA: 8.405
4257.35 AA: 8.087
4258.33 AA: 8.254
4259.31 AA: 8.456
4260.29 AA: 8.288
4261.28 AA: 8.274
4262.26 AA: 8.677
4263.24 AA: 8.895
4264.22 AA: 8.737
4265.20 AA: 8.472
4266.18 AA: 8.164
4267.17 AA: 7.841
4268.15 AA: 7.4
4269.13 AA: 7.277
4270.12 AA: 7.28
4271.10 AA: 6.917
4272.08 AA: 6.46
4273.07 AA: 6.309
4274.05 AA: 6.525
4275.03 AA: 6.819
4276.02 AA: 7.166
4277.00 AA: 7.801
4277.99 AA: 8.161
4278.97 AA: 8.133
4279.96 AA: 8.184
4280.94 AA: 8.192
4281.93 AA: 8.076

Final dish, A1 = 8.12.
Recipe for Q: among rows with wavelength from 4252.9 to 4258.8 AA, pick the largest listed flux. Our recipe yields 8.571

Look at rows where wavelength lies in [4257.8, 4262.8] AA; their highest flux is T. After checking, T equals 8.677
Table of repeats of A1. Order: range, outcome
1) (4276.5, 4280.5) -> 8.08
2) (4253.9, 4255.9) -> 8.54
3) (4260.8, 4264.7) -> 8.66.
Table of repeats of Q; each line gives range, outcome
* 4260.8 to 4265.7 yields 8.895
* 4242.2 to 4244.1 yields 8.652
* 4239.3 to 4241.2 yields 7.302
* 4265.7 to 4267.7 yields 8.164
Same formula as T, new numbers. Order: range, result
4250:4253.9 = 8.465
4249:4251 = 7.676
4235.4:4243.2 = 8.273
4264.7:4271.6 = 8.472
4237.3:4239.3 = 7.325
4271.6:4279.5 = 8.161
